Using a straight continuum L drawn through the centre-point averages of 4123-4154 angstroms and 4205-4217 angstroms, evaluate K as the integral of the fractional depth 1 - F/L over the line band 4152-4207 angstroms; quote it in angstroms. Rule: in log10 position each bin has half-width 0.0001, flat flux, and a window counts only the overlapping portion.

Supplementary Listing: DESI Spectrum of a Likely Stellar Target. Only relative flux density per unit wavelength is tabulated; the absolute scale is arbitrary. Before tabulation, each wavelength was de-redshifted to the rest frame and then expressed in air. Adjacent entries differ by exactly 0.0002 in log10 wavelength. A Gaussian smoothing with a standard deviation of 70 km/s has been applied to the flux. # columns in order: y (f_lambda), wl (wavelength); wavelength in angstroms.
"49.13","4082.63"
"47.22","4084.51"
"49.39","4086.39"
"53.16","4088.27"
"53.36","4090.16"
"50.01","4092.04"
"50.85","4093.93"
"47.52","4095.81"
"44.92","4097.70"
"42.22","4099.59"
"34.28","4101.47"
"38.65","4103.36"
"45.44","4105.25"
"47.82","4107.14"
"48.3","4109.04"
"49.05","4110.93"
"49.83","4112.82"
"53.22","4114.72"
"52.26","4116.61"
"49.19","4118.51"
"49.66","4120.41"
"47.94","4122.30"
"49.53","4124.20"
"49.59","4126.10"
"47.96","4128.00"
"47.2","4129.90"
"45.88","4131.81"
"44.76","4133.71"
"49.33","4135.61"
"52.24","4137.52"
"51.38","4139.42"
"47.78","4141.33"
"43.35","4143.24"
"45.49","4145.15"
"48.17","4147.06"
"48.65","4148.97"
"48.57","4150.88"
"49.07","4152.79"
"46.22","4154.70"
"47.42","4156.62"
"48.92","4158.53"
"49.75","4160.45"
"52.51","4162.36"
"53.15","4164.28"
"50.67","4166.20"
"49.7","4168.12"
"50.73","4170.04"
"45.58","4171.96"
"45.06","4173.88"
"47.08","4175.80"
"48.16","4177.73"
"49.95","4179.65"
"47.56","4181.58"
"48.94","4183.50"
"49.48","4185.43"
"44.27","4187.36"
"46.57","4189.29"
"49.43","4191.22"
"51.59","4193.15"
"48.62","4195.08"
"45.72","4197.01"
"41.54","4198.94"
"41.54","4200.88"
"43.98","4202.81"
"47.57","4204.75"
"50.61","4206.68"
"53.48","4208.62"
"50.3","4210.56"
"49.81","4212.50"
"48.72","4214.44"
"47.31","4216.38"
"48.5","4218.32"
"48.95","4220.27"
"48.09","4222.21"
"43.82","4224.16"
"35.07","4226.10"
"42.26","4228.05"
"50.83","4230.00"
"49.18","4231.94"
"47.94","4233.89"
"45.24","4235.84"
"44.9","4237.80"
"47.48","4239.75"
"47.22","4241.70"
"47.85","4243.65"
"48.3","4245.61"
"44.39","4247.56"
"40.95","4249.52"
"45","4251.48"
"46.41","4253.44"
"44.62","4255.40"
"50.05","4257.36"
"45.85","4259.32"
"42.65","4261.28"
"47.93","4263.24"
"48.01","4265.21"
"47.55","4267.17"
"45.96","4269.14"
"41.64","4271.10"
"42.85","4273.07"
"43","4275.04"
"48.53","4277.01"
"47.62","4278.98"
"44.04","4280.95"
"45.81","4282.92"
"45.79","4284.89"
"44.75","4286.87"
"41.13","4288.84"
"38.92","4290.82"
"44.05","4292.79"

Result 1.3 angstroms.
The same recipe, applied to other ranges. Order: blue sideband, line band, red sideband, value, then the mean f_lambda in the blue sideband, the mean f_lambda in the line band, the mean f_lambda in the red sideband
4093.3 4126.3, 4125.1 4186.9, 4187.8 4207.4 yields -2.0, 47.2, 48.4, 46.6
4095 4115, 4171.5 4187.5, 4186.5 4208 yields -0.4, 45.3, 47.6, 46.6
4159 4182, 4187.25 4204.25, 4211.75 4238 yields 0.7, 49.2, 46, 46.5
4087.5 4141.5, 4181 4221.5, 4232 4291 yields -1.1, 48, 47.8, 45.6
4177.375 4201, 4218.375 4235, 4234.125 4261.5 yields 0.2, 47.4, 45.9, 45.9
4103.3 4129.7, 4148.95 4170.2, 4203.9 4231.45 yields -0.6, 48.8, 49.6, 47.6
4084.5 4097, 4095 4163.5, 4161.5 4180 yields 3.0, 50.3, 47.6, 49.2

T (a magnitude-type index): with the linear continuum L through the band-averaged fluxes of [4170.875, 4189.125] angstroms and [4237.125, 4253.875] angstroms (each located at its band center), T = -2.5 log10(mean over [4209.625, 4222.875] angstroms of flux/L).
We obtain -0.05 mag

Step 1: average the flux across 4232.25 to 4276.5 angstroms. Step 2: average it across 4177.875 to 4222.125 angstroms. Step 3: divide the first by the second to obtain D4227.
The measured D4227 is 0.96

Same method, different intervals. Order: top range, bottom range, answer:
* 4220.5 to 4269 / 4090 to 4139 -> 0.96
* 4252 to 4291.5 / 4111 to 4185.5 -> 0.93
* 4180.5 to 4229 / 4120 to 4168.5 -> 0.97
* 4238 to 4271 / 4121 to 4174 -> 0.95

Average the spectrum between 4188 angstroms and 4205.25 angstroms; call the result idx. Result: 46.2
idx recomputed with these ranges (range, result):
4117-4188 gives 48.4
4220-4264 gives 45.8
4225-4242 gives 45.5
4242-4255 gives 45.5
